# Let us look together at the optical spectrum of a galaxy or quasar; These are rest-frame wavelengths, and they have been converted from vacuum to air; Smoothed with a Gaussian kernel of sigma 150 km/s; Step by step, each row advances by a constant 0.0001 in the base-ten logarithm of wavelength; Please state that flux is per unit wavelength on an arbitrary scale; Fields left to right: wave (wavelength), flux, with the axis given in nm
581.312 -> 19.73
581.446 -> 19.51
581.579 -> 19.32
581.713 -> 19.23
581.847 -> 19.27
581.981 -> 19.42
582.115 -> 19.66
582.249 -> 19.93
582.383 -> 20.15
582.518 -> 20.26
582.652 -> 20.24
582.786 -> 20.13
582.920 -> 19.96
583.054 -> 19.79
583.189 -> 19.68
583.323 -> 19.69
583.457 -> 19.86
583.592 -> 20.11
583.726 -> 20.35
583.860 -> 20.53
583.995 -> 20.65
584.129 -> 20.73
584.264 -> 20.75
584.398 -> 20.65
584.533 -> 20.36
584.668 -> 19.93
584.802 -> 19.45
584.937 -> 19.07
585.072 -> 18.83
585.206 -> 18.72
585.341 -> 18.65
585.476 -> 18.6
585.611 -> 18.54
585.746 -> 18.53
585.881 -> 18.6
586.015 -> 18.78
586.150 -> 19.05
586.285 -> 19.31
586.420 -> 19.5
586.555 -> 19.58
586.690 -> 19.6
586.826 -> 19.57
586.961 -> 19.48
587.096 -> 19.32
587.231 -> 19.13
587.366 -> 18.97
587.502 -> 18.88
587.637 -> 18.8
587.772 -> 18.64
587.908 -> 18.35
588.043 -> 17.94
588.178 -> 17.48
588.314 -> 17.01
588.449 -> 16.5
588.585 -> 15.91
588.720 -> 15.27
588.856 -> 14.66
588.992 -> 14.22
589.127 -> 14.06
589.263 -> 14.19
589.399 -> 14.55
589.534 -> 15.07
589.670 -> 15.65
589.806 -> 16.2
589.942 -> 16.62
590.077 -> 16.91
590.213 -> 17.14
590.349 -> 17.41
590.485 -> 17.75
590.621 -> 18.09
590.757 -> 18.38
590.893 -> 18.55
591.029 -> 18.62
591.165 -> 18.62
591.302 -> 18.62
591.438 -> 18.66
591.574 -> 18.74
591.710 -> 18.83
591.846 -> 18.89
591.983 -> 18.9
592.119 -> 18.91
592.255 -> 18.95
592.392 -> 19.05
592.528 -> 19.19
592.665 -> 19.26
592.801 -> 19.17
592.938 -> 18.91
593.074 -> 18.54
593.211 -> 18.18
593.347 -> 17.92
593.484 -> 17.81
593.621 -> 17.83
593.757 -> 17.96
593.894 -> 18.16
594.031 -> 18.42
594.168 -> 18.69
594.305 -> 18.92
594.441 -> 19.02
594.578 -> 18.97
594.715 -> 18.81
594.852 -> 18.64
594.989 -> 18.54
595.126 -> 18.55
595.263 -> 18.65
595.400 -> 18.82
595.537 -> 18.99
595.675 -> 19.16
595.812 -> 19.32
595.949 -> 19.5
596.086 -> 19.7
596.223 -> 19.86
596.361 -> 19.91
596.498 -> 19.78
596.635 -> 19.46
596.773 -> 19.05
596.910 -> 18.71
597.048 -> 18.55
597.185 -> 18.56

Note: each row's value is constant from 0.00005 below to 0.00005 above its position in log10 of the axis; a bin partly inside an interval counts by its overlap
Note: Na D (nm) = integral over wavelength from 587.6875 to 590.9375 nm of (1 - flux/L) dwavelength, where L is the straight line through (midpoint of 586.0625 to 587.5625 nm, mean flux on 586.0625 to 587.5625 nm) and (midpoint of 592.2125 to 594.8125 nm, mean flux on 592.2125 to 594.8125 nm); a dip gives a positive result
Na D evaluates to 0.43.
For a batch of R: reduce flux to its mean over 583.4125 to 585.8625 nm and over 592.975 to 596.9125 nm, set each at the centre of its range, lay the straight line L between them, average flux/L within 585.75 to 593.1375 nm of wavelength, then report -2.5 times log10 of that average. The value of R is 0.08 mag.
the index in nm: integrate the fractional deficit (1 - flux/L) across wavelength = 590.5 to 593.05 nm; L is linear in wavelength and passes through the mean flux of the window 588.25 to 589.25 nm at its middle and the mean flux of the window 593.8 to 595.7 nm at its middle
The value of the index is -0.26 nm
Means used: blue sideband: 15.3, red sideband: 18.7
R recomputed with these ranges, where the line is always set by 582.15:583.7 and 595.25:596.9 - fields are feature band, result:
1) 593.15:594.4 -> 0.07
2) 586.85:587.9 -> 0.04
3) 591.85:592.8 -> 0.03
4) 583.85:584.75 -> -0.03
